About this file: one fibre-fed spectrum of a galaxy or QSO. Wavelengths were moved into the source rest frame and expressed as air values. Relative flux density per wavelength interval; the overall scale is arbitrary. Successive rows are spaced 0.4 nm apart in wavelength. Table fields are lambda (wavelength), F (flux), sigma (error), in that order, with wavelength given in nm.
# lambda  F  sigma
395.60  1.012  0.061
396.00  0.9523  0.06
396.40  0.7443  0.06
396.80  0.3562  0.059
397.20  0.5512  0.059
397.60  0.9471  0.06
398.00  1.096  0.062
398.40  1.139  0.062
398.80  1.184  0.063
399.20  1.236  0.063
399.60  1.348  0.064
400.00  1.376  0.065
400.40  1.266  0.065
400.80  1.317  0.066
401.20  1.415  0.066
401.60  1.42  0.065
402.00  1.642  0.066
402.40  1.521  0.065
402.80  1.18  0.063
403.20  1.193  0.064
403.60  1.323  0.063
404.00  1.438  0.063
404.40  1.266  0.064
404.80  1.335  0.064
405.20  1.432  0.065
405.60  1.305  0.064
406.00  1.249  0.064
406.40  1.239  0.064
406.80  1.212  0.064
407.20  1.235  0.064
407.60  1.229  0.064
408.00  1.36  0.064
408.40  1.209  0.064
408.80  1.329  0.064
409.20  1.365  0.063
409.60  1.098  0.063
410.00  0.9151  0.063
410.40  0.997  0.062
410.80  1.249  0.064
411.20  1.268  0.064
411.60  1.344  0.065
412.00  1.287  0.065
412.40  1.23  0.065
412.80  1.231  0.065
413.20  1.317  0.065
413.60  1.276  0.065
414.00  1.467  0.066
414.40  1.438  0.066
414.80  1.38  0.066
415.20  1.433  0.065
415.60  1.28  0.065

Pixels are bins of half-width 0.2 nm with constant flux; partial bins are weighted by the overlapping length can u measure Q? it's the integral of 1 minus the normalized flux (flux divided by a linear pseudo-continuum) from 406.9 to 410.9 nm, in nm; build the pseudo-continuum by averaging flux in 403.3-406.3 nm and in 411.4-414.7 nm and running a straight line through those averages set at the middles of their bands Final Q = 0.39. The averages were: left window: 1.33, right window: 1.33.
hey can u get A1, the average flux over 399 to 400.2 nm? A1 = 1.32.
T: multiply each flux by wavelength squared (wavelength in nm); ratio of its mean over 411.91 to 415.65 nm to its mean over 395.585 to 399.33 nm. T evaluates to 1.59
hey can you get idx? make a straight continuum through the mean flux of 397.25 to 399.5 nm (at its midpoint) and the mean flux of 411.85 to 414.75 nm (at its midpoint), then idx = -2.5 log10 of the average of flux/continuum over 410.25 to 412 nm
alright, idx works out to 0.05 mag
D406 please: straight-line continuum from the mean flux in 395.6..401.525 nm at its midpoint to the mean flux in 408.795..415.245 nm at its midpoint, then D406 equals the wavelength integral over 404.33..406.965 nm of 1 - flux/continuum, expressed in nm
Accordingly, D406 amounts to -0.27 nm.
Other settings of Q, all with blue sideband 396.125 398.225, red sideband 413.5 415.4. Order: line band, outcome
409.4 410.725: 0.228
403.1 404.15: -0.346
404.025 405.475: -0.441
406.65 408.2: -0.165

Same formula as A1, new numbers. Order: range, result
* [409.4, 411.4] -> 1.11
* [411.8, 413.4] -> 1.27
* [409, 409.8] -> 1.23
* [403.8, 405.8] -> 1.36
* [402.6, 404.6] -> 1.28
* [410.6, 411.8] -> 1.29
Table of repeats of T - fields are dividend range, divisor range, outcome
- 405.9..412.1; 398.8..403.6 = 0.94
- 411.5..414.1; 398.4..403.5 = 1.03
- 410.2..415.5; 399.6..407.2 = 1.02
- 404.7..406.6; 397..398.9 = 1.40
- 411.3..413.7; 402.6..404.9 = 1.04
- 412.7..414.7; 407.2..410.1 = 1.13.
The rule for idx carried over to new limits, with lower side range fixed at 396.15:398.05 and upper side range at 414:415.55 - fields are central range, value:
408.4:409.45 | -0.11 mag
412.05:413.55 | 0.06 mag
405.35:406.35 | -0.20 mag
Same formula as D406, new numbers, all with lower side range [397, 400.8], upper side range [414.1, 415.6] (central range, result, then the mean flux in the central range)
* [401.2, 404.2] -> -0.477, 1.39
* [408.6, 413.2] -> 0.419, 1.21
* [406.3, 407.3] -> 0.033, 1.23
